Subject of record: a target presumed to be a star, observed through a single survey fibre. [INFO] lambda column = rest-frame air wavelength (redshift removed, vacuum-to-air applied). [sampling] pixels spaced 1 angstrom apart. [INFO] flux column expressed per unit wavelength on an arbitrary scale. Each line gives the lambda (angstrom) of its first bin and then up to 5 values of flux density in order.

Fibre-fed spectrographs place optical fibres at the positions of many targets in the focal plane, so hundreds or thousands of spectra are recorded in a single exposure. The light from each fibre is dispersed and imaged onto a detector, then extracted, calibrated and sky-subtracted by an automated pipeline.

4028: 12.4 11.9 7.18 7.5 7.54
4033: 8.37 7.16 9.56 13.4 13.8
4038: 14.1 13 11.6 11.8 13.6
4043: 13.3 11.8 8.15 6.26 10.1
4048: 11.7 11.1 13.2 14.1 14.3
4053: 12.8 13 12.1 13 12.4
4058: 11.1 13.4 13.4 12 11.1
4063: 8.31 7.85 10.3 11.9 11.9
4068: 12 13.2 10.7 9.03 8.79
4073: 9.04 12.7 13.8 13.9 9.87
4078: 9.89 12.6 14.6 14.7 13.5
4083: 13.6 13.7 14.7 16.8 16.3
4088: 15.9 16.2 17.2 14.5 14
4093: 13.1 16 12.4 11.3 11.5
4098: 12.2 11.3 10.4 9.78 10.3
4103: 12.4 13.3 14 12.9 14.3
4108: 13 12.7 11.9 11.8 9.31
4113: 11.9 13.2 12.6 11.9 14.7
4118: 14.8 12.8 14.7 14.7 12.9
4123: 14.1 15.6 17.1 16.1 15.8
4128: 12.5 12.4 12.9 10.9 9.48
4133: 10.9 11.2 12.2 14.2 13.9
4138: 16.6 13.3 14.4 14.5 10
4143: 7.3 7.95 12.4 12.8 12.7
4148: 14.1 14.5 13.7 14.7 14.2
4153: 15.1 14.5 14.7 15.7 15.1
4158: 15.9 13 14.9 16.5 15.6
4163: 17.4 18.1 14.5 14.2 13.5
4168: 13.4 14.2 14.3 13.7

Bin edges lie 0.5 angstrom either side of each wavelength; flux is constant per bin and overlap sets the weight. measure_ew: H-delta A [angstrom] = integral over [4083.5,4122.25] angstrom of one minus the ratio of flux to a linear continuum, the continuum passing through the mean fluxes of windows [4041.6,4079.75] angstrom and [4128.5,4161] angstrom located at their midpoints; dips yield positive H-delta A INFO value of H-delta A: -2.9 angstrom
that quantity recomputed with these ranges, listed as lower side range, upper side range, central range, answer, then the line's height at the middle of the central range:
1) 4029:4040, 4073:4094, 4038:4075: 1.0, 12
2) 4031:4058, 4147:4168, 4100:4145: 3.5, 13.8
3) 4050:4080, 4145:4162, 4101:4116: 0.9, 13.1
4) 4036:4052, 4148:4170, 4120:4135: 0.8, 14.1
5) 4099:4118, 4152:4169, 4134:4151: 1.6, 14.1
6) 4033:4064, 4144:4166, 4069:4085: 0.4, 12.5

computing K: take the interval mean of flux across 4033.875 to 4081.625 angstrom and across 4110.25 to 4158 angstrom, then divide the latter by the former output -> 1.13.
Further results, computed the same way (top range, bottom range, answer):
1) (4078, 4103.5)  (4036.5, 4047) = 1.16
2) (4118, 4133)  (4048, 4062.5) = 1.08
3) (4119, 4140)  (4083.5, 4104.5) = 1.01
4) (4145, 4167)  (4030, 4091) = 1.23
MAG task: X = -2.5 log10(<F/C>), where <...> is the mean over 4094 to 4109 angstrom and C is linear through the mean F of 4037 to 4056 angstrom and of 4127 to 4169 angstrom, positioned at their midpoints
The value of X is 0.058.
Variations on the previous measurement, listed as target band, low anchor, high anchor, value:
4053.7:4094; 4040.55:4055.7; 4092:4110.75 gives -0.05 mag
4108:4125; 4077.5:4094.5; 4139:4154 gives 0.04 mag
